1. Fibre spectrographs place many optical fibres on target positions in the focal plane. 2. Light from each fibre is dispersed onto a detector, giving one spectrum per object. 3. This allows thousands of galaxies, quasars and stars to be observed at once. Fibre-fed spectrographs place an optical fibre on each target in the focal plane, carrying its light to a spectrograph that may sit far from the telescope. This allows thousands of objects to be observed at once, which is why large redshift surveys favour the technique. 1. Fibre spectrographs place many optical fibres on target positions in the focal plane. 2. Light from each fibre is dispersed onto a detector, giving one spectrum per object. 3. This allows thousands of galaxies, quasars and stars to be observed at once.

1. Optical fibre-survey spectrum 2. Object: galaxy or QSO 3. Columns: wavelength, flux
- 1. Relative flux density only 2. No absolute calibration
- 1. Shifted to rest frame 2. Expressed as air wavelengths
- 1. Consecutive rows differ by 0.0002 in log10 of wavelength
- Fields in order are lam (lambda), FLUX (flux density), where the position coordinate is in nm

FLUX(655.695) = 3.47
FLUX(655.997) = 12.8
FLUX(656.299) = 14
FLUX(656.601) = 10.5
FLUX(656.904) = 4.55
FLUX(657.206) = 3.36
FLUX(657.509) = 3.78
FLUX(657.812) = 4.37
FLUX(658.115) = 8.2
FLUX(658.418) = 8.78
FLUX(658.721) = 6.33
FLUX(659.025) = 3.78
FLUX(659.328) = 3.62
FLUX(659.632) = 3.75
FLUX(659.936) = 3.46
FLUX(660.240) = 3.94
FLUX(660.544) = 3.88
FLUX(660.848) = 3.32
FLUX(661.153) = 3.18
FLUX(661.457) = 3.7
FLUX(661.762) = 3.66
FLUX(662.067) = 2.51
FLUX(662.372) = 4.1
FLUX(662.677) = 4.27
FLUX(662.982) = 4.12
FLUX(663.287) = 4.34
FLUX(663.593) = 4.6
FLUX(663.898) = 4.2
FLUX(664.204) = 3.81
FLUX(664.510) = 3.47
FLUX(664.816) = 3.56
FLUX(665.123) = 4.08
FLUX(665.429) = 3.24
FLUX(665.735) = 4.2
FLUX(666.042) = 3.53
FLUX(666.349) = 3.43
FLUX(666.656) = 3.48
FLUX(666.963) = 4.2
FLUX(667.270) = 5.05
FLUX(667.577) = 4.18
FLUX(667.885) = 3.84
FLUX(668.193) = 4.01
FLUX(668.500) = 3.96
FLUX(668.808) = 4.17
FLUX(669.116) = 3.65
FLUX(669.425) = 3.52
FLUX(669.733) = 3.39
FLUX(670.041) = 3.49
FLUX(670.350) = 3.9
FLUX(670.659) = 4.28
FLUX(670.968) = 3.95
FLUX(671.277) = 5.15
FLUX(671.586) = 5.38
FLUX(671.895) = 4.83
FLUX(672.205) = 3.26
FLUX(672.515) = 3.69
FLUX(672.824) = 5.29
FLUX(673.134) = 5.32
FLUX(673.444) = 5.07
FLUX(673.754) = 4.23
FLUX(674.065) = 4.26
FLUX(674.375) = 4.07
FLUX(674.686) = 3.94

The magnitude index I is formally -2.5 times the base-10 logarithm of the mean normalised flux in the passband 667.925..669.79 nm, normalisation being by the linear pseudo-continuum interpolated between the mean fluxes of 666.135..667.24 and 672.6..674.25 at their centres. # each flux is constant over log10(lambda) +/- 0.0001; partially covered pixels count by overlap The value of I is 0.09 mag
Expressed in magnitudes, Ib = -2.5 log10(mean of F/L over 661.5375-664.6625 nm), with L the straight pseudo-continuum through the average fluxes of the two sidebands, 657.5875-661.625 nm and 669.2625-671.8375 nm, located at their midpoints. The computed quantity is 0.15 mag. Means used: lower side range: 4.62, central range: 3.9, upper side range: 4.16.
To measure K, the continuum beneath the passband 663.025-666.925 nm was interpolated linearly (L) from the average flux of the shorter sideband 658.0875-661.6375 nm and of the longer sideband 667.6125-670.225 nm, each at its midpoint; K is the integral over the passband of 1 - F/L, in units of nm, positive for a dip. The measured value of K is 0.25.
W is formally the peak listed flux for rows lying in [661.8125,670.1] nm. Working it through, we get 5.05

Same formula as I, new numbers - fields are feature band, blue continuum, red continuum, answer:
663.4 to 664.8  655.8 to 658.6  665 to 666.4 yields 0.13 mag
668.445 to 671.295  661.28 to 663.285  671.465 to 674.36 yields 0.12 mag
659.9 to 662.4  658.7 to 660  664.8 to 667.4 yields 0.14 mag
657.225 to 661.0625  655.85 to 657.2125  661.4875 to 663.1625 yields 0.43 mag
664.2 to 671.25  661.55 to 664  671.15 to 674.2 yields 0.12 mag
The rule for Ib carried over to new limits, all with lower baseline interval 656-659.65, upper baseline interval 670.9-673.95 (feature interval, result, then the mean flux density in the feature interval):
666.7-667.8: 0.224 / 4.34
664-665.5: 0.472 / 3.67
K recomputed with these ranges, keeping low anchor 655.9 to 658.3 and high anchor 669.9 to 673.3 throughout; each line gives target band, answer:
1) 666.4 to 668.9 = 0.57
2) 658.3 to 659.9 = 0.48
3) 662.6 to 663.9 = 0.40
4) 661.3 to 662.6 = 0.60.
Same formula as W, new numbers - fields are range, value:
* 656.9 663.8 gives 8.78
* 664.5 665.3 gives 4.08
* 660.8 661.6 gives 3.7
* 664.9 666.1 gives 4.2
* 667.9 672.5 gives 5.38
